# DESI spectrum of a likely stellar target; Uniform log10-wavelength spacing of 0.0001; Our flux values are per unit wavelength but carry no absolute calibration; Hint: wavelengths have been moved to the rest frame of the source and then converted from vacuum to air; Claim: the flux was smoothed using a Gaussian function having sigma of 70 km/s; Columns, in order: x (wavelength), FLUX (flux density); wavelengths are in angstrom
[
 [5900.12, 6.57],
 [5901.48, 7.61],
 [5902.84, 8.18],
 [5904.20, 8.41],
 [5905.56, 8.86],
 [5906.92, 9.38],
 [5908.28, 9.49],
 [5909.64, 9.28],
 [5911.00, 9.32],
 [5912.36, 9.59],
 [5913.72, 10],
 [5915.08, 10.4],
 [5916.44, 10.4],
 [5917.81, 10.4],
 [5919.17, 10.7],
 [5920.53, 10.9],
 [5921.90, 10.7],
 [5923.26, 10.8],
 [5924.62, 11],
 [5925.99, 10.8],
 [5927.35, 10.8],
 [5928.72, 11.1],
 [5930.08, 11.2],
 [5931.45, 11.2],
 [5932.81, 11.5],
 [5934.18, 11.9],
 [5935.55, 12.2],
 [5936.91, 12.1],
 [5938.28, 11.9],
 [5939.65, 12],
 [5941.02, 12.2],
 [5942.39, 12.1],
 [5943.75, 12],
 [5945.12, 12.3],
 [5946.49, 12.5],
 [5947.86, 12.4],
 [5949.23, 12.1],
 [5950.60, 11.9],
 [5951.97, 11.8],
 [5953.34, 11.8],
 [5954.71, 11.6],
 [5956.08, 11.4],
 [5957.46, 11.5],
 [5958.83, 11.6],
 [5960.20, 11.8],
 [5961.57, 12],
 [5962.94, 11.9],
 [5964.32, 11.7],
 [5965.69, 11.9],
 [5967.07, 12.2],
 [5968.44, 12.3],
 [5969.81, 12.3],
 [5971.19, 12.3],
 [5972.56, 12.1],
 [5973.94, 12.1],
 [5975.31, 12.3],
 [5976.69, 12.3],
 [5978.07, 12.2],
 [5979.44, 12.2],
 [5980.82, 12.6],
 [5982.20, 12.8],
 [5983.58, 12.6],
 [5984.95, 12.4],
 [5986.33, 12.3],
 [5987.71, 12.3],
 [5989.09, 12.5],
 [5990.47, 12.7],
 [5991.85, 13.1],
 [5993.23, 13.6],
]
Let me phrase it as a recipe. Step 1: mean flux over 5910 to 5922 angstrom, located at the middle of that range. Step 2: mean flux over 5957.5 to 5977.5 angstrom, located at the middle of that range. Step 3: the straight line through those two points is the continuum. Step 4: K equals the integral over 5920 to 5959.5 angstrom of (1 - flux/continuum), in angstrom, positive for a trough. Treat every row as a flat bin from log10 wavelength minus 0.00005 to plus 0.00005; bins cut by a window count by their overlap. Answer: -2.1 angstrom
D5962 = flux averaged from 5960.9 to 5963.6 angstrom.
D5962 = 12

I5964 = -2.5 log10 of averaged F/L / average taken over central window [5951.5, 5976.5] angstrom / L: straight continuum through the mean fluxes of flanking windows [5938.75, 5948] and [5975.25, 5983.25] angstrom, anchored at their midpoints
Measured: 0.03 mag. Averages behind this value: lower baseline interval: 12.2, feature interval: 11.9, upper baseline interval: 12.4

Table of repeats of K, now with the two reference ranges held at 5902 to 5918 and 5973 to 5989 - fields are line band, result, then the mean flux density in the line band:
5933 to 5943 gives -1.4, 12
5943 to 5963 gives -1.3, 11.9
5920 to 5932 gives -1.0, 10.9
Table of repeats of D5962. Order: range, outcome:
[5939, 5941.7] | 12.1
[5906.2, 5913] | 9.41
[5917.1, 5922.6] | 10.7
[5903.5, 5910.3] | 9.08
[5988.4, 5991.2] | 12.6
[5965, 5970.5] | 12.2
